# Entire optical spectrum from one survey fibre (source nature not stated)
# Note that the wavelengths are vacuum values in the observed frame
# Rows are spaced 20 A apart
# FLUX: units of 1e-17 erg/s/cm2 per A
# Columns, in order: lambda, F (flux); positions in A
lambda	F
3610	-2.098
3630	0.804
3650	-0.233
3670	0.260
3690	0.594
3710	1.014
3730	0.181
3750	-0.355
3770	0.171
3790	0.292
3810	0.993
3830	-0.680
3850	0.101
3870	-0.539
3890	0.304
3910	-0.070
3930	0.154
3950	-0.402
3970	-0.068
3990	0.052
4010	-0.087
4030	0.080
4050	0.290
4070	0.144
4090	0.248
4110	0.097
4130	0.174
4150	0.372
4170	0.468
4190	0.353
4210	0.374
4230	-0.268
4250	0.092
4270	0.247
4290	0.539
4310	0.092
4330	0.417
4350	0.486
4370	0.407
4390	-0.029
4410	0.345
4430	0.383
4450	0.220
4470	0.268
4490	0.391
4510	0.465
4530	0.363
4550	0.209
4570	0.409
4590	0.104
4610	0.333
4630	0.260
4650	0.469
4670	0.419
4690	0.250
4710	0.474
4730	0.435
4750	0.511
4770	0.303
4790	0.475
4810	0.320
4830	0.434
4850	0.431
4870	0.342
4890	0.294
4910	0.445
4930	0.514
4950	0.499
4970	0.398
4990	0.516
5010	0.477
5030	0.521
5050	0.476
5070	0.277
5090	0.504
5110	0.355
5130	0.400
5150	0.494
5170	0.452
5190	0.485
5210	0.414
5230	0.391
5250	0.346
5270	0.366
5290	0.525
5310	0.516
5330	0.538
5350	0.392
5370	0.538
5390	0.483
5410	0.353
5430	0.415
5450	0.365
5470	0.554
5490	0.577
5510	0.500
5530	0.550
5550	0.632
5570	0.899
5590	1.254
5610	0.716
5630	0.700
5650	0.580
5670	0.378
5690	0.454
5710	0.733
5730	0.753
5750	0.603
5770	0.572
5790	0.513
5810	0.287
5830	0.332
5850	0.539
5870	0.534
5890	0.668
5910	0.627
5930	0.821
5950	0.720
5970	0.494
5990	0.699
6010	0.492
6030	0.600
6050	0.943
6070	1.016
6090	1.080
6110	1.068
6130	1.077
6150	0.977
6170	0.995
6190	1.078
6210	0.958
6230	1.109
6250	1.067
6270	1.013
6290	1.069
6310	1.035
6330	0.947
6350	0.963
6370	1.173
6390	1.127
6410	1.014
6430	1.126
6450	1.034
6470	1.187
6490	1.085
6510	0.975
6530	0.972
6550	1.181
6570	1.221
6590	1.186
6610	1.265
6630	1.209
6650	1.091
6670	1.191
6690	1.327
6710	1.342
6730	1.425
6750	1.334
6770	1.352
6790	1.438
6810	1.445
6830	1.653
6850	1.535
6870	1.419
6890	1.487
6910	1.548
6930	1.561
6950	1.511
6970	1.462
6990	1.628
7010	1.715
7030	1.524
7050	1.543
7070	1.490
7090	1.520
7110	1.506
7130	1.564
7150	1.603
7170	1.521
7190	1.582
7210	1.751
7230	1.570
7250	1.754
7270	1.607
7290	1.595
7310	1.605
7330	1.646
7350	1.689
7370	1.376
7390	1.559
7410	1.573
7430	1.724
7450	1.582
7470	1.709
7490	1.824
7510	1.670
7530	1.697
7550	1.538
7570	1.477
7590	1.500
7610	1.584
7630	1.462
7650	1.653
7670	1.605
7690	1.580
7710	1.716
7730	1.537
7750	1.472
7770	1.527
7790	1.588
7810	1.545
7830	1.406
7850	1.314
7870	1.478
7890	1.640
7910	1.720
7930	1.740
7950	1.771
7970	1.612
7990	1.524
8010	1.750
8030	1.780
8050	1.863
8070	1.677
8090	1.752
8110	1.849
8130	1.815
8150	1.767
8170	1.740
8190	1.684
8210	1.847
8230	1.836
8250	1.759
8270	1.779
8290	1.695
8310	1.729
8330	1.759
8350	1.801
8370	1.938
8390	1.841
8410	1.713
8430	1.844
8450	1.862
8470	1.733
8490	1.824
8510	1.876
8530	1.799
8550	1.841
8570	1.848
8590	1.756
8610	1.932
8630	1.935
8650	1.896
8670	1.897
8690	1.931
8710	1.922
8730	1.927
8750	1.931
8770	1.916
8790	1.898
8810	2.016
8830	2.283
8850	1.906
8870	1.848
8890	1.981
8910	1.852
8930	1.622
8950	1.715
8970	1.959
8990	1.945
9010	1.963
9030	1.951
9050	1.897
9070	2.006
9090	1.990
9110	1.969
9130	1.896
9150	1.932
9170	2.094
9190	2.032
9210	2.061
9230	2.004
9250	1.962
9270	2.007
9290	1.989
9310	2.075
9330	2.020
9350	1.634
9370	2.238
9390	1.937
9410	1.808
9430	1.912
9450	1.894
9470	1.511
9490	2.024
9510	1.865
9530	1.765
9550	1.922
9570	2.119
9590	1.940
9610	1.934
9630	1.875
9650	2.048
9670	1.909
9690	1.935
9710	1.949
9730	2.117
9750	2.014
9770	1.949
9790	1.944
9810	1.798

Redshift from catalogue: 0.52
